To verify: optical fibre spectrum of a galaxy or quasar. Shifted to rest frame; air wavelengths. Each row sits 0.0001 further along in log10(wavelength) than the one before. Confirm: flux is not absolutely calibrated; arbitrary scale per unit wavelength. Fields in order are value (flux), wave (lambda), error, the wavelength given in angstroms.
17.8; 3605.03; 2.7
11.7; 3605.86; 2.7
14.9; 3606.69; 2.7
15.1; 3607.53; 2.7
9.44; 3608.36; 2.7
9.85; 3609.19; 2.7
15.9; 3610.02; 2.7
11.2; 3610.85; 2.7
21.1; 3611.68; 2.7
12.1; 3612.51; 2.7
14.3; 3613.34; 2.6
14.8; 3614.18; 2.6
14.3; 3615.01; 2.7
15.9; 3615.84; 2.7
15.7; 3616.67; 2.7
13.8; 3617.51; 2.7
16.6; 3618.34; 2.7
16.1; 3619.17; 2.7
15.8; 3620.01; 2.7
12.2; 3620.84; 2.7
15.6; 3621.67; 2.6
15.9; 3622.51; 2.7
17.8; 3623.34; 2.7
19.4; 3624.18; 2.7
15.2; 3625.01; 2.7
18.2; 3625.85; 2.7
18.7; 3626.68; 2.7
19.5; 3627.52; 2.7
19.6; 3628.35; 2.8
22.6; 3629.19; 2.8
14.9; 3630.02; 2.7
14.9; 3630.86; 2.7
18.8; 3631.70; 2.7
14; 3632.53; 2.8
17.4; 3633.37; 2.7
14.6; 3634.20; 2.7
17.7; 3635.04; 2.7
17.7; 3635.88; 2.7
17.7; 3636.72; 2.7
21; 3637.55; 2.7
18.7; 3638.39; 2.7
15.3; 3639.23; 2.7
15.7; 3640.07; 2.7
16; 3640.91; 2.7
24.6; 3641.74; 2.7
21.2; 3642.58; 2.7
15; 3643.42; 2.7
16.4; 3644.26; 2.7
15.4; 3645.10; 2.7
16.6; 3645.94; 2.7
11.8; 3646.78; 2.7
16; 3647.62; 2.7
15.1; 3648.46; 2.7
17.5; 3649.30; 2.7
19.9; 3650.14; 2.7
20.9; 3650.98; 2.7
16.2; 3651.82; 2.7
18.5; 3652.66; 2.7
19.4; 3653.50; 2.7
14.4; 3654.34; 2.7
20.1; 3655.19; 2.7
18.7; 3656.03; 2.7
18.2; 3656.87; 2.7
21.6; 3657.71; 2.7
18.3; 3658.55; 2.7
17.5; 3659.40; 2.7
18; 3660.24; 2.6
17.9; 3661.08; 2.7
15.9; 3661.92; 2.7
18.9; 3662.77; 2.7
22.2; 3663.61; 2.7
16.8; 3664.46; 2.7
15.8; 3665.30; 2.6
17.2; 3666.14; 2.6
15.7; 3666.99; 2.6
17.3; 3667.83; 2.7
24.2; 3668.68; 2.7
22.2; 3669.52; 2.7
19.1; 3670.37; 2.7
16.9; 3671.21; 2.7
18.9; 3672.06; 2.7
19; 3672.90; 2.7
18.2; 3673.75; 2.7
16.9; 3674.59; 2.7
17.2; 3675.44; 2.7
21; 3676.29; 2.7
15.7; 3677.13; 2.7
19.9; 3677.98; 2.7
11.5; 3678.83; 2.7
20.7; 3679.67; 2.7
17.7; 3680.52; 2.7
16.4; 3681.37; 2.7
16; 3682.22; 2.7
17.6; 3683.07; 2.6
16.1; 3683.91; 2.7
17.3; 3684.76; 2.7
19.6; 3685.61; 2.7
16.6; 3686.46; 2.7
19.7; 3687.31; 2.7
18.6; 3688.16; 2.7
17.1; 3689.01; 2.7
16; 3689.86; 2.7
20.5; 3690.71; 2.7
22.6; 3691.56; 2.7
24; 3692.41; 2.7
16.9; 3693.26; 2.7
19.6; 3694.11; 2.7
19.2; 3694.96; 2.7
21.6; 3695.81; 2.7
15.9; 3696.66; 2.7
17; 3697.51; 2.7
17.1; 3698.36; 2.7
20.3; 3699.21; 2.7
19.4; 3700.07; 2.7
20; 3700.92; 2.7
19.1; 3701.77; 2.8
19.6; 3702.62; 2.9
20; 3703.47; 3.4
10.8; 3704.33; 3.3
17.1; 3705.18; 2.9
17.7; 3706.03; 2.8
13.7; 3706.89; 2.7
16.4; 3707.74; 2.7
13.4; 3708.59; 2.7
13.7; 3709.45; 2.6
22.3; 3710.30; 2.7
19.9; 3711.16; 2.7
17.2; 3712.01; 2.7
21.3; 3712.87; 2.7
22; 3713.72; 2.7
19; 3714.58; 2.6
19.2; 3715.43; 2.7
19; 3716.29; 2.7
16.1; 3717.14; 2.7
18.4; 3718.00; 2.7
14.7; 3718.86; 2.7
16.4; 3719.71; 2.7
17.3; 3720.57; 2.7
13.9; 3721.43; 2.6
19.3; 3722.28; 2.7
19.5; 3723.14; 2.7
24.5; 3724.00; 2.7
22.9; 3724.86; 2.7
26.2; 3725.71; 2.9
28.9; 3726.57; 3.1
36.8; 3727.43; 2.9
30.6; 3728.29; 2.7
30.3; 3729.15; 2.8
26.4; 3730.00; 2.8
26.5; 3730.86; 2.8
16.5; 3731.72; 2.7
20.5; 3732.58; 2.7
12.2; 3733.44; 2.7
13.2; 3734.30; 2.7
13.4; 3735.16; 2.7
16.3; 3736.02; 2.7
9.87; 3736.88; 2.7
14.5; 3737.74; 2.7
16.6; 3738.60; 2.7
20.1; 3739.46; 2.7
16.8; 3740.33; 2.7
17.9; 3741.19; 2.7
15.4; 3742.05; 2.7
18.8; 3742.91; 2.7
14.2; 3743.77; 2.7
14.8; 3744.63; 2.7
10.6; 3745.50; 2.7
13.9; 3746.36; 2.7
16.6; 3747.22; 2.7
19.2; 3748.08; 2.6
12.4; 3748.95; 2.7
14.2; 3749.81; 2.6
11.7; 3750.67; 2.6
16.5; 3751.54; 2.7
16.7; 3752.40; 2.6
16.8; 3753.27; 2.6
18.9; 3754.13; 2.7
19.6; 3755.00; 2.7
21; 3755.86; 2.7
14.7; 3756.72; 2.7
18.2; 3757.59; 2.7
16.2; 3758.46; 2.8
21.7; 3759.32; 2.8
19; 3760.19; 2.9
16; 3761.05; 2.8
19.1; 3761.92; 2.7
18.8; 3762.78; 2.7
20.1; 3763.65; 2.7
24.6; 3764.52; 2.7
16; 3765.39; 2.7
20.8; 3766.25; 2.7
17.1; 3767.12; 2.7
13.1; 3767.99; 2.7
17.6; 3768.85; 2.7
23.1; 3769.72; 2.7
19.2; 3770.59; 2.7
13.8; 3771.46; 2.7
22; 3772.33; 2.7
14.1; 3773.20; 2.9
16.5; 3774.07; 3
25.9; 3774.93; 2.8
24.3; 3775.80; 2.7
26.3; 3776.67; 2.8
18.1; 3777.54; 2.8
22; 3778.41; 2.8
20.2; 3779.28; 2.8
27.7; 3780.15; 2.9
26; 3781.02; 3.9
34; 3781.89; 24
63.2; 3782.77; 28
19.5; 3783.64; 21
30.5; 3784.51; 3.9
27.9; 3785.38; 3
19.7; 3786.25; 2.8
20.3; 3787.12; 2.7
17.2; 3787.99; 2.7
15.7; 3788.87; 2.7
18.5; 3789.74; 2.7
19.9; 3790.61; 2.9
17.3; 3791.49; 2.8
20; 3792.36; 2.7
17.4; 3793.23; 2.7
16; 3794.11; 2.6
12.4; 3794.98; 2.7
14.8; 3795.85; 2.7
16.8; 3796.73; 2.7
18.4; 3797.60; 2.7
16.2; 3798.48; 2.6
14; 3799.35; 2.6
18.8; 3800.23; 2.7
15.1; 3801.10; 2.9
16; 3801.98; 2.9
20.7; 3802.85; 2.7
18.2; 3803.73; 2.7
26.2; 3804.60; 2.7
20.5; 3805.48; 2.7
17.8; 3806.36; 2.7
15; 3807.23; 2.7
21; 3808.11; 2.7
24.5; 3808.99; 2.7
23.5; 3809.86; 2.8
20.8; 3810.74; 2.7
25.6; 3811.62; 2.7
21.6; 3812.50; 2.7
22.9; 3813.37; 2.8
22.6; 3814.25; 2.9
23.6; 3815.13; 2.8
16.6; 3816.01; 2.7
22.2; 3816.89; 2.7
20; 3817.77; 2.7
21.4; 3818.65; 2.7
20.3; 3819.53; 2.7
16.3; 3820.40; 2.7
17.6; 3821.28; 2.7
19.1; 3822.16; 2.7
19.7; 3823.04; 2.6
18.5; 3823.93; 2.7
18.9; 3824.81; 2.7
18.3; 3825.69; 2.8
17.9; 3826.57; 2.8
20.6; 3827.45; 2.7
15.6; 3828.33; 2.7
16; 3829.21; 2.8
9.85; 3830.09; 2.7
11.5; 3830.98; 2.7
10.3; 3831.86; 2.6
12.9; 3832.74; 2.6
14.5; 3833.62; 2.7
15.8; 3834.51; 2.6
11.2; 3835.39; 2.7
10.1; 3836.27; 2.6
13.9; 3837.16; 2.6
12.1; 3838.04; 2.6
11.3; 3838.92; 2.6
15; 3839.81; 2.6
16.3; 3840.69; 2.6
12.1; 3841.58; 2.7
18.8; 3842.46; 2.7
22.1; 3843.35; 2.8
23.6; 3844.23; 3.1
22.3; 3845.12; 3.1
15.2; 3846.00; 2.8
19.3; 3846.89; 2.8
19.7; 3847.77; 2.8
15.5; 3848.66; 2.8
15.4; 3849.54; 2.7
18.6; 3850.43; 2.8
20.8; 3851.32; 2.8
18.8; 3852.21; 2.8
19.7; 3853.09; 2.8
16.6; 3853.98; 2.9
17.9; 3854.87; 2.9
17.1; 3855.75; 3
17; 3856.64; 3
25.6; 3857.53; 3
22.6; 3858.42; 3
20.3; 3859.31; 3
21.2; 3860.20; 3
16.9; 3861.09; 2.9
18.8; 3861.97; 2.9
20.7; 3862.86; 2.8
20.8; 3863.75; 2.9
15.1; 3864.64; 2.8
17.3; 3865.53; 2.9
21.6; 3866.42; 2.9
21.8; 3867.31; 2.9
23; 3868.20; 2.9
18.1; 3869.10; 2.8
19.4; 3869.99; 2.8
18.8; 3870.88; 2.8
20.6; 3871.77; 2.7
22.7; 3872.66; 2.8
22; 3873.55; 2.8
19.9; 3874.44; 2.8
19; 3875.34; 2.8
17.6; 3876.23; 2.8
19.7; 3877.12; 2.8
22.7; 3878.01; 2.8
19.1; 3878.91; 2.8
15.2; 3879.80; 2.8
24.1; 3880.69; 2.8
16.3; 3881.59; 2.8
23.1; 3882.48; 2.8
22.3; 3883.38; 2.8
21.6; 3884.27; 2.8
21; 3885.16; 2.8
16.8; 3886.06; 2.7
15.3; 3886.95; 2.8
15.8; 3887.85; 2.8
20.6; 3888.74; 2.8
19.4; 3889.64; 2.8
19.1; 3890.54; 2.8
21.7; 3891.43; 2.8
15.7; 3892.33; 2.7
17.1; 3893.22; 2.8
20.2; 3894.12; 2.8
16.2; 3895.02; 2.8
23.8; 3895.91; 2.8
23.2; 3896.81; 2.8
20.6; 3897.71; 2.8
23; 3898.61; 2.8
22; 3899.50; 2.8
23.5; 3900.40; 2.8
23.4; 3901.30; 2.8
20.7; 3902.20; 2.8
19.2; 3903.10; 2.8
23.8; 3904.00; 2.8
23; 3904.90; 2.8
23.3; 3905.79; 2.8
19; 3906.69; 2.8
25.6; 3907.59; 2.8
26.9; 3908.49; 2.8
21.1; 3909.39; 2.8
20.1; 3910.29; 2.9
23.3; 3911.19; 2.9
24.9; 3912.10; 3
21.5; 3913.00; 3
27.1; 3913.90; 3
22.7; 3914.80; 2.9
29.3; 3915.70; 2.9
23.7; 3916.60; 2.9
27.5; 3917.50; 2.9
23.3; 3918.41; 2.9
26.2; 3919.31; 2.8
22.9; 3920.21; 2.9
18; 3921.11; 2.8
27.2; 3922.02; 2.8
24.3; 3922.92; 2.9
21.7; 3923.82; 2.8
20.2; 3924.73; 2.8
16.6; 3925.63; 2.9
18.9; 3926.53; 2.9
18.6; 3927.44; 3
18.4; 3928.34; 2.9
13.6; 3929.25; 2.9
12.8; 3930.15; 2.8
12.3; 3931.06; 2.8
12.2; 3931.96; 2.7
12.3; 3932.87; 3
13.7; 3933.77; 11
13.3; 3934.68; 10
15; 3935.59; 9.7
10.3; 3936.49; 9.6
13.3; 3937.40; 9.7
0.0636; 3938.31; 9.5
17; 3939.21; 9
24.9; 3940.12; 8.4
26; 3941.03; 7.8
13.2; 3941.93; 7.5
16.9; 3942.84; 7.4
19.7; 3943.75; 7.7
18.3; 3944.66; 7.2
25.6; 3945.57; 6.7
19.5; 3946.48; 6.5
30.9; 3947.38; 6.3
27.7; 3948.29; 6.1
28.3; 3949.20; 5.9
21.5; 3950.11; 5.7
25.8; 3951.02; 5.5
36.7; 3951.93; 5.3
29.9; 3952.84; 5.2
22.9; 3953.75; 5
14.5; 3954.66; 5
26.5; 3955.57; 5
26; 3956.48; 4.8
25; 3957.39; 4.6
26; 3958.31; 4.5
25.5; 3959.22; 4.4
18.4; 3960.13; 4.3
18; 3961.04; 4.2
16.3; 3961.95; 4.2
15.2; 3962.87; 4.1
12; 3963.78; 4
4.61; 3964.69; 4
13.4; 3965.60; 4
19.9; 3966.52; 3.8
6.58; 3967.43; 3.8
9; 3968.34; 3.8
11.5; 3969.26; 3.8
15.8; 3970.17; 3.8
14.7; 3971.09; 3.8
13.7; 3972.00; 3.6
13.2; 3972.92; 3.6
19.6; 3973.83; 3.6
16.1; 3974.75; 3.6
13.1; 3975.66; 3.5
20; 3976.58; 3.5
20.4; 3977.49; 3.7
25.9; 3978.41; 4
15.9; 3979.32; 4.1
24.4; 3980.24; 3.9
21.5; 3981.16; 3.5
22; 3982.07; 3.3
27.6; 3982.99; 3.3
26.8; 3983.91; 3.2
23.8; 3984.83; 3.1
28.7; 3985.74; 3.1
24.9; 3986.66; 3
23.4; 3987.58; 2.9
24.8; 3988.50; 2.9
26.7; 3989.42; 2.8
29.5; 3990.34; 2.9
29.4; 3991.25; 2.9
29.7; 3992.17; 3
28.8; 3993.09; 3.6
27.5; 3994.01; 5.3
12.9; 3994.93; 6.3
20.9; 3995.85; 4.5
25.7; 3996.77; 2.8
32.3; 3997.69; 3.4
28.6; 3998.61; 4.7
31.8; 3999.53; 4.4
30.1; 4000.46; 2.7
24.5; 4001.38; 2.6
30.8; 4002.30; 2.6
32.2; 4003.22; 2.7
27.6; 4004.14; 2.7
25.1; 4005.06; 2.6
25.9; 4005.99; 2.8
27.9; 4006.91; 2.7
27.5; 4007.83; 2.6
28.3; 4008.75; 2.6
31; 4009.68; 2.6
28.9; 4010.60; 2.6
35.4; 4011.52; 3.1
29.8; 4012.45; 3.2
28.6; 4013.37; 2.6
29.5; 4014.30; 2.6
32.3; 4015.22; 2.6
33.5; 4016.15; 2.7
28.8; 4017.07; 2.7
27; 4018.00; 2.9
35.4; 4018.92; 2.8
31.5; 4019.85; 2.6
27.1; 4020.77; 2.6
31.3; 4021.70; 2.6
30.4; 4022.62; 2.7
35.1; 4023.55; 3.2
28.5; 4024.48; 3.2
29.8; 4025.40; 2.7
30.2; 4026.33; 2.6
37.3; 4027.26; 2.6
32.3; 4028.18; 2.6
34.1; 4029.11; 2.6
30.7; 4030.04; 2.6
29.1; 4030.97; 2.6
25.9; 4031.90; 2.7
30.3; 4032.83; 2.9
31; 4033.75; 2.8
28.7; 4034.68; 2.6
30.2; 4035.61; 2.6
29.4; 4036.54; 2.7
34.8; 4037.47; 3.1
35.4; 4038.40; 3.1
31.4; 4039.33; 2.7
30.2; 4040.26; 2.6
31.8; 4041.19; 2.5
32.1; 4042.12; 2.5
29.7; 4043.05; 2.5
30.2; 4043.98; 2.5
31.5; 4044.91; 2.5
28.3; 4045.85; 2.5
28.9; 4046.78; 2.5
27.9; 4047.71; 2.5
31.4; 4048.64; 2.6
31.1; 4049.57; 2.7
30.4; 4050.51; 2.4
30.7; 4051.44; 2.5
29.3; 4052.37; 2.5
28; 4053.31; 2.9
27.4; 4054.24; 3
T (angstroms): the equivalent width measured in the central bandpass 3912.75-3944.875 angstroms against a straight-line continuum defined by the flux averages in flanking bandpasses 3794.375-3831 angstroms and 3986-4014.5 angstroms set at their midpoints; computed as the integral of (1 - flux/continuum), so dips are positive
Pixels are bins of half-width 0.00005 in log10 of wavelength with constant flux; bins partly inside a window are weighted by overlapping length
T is 7.4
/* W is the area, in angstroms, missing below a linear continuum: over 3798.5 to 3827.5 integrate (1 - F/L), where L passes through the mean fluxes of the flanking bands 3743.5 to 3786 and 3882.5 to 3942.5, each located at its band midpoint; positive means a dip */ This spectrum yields 0.3 angstroms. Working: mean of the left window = 20.1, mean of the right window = 19.9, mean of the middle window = 19.8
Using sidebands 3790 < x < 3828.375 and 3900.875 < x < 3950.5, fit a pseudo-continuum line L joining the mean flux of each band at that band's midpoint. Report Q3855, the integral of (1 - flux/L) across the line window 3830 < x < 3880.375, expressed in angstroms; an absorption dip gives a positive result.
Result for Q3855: 4.5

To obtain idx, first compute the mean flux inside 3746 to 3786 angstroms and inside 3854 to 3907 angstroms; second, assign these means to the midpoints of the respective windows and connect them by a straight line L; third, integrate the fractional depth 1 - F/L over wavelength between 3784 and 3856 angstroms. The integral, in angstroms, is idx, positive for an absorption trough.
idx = 7.9 angstroms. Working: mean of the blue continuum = 20.6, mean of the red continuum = 20.1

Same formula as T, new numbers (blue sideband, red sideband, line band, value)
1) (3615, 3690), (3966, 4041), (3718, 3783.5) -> 1.0 angstroms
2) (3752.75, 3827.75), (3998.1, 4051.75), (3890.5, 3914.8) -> 3.1 angstroms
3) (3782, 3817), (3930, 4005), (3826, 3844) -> 5.5 angstroms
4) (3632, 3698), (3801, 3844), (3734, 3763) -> 2.6 angstroms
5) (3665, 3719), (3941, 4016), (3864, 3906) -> 2.8 angstroms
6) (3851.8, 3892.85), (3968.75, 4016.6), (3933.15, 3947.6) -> 3.6 angstroms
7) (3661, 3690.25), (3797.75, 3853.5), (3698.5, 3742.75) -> -2.8 angstroms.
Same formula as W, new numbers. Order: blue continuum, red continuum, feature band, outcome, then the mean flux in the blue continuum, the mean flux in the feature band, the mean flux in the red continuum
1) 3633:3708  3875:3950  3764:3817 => -4.9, 18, 20.8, 20.2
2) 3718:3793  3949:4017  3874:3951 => 7.5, 19.9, 20.2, 23.6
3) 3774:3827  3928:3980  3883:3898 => -0.1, 21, 19.4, 18.1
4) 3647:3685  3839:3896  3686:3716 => -0.4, 18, 18.4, 19.2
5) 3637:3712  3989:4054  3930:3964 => 9.4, 18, 19.7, 29.7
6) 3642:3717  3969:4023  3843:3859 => 2.1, 18.1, 19.3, 25.7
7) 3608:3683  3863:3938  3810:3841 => 3.2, 17.2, 17.2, 20.1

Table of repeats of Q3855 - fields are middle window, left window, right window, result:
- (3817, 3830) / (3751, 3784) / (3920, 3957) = 1.3 angstroms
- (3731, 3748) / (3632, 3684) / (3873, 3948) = 2.6 angstroms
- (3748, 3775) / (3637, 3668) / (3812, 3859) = -0.3 angstroms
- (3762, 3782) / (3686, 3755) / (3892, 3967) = -1.9 angstroms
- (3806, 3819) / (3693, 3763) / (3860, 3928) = -1.1 angstroms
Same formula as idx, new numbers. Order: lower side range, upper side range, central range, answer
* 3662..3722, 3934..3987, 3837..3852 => 1.3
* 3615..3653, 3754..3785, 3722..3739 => -0.8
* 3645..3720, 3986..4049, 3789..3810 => 3.7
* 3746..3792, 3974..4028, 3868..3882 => 2.2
